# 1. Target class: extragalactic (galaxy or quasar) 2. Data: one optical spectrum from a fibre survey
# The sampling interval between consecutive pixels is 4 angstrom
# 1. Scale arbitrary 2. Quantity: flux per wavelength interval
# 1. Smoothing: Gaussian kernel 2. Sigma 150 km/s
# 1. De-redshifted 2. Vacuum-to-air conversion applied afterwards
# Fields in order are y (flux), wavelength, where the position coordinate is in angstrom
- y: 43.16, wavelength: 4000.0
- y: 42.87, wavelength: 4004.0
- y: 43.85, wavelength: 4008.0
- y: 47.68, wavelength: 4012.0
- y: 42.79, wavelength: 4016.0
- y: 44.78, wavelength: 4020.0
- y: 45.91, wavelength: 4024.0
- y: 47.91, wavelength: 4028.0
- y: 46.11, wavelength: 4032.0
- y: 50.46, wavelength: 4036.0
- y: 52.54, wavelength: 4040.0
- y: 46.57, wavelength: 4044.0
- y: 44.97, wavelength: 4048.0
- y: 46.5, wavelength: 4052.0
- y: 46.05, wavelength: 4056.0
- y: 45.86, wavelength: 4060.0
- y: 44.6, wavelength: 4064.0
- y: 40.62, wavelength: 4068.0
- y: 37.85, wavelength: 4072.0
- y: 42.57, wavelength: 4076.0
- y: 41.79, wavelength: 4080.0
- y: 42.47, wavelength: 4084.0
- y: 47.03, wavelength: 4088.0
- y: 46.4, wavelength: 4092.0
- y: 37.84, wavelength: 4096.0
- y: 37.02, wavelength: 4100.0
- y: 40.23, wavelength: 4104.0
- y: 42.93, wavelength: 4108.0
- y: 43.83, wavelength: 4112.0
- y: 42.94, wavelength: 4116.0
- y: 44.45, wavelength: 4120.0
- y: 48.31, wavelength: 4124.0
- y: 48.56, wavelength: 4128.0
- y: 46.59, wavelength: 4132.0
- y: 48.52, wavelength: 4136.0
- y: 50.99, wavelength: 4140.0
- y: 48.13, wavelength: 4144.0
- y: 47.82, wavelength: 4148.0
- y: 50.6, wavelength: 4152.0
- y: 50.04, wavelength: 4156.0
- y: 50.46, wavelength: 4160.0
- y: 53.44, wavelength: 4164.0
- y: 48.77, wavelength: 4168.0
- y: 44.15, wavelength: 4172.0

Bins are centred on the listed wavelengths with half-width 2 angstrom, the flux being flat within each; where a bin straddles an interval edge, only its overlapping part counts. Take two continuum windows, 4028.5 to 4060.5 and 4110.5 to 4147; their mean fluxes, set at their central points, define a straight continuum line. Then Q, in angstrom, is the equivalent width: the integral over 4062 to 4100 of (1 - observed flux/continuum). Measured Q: 4.2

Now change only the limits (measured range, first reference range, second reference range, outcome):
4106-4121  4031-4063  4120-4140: 1.4 angstrom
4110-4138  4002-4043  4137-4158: 1.6 angstrom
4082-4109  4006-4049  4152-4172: 3.6 angstrom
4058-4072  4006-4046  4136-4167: 1.5 angstrom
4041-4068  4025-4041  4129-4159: 1.8 angstrom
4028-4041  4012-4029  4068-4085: -1.4 angstrom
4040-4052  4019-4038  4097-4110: -0.4 angstrom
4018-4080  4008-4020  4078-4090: -1.5 angstrom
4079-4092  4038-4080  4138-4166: 0.5 angstrom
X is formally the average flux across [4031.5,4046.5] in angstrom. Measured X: 49.1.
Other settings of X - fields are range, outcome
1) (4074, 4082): 42.2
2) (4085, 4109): 41.9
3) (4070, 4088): 41.8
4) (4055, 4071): 43.8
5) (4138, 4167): 50.2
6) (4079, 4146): 44.6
